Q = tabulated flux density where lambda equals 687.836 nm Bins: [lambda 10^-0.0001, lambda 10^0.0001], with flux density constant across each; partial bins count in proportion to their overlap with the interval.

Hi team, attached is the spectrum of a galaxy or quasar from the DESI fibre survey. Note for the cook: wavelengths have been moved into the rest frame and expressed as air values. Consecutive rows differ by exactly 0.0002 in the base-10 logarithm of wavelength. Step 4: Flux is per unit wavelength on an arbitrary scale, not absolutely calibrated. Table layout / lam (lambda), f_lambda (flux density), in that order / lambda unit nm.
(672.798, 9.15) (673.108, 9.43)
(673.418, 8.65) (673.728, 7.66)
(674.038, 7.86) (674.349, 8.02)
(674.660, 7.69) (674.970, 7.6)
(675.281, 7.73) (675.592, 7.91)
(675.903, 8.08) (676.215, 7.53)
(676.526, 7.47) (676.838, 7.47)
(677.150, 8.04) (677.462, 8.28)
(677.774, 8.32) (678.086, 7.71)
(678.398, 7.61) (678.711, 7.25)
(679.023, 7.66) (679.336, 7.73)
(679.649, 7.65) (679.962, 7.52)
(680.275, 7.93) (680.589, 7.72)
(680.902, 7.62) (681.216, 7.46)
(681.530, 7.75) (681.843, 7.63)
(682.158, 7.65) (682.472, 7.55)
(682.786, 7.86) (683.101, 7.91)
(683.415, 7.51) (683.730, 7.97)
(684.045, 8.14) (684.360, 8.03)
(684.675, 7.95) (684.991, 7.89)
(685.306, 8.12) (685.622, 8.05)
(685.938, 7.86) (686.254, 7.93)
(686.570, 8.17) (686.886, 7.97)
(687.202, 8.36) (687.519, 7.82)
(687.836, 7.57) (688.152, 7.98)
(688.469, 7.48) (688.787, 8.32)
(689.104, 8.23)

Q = 7.57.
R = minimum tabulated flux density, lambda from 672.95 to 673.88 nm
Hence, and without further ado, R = 7.66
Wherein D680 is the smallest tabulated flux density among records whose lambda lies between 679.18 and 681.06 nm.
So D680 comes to 7.52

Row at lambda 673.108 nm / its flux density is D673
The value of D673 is 9.43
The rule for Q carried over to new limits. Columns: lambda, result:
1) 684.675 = 7.95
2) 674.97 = 7.6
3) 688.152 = 7.98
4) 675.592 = 7.91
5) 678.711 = 7.25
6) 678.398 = 7.61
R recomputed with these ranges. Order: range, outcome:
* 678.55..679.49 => 7.25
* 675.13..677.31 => 7.47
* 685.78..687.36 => 7.86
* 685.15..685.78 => 8.05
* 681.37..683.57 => 7.51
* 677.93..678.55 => 7.61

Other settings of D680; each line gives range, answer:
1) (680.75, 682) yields 7.46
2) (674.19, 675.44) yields 7.6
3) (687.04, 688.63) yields 7.48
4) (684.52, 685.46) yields 7.89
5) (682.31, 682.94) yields 7.55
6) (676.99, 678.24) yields 7.71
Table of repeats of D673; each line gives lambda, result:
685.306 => 8.12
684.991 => 7.89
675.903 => 8.08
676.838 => 7.47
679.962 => 7.52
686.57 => 8.17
